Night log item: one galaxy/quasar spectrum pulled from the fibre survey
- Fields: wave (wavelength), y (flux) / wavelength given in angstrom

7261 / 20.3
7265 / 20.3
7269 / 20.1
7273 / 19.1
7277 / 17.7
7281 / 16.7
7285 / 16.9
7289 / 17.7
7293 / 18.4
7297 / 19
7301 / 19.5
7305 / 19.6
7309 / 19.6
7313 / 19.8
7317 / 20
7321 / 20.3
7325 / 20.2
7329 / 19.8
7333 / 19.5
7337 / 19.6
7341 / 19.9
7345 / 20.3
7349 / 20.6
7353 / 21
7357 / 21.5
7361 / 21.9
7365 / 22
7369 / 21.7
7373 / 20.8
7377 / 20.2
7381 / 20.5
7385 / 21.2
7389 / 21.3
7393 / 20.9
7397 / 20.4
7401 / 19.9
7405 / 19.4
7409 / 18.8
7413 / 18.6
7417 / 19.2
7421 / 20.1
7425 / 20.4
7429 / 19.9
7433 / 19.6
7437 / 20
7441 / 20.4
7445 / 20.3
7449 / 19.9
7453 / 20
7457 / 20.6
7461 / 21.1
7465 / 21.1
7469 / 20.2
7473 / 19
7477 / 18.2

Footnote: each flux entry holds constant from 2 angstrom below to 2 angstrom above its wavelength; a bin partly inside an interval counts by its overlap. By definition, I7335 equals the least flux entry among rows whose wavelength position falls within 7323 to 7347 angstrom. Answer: 19.5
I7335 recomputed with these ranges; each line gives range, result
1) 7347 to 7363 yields 20.6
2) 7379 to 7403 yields 19.9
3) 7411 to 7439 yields 18.6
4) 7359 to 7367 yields 21.9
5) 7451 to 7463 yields 20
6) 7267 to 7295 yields 16.7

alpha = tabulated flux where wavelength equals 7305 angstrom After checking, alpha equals 19.6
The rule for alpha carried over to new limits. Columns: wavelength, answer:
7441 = 20.4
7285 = 16.9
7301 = 19.5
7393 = 20.9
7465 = 21.1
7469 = 20.2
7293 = 18.4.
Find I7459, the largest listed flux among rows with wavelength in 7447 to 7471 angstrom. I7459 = 21.1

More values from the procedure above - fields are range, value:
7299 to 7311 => 19.6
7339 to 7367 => 22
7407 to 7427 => 20.4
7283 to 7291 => 17.7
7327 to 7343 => 19.9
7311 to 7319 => 20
